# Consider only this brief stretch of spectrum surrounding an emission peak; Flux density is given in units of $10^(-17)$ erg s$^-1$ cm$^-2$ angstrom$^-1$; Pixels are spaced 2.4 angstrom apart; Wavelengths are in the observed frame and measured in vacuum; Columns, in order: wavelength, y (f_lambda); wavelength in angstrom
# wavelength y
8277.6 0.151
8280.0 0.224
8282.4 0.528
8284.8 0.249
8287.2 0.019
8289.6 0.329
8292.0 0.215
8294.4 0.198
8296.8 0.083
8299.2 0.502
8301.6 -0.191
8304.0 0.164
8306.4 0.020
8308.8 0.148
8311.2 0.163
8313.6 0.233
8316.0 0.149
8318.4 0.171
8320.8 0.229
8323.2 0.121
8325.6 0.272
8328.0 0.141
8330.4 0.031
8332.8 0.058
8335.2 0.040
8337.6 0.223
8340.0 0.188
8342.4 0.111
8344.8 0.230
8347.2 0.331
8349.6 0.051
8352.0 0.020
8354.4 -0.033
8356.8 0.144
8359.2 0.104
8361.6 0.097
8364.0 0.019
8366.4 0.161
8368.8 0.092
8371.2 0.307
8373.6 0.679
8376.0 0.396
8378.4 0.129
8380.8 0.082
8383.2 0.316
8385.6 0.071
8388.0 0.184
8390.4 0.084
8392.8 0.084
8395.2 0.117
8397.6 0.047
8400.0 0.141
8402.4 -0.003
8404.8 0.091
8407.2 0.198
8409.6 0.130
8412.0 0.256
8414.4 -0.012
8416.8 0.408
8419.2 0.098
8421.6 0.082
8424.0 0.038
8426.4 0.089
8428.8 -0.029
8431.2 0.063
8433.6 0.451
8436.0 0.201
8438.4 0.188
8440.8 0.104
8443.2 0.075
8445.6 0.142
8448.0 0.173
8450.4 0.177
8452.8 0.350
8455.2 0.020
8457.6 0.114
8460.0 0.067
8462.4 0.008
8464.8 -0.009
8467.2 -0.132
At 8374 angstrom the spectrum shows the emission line H-gamma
